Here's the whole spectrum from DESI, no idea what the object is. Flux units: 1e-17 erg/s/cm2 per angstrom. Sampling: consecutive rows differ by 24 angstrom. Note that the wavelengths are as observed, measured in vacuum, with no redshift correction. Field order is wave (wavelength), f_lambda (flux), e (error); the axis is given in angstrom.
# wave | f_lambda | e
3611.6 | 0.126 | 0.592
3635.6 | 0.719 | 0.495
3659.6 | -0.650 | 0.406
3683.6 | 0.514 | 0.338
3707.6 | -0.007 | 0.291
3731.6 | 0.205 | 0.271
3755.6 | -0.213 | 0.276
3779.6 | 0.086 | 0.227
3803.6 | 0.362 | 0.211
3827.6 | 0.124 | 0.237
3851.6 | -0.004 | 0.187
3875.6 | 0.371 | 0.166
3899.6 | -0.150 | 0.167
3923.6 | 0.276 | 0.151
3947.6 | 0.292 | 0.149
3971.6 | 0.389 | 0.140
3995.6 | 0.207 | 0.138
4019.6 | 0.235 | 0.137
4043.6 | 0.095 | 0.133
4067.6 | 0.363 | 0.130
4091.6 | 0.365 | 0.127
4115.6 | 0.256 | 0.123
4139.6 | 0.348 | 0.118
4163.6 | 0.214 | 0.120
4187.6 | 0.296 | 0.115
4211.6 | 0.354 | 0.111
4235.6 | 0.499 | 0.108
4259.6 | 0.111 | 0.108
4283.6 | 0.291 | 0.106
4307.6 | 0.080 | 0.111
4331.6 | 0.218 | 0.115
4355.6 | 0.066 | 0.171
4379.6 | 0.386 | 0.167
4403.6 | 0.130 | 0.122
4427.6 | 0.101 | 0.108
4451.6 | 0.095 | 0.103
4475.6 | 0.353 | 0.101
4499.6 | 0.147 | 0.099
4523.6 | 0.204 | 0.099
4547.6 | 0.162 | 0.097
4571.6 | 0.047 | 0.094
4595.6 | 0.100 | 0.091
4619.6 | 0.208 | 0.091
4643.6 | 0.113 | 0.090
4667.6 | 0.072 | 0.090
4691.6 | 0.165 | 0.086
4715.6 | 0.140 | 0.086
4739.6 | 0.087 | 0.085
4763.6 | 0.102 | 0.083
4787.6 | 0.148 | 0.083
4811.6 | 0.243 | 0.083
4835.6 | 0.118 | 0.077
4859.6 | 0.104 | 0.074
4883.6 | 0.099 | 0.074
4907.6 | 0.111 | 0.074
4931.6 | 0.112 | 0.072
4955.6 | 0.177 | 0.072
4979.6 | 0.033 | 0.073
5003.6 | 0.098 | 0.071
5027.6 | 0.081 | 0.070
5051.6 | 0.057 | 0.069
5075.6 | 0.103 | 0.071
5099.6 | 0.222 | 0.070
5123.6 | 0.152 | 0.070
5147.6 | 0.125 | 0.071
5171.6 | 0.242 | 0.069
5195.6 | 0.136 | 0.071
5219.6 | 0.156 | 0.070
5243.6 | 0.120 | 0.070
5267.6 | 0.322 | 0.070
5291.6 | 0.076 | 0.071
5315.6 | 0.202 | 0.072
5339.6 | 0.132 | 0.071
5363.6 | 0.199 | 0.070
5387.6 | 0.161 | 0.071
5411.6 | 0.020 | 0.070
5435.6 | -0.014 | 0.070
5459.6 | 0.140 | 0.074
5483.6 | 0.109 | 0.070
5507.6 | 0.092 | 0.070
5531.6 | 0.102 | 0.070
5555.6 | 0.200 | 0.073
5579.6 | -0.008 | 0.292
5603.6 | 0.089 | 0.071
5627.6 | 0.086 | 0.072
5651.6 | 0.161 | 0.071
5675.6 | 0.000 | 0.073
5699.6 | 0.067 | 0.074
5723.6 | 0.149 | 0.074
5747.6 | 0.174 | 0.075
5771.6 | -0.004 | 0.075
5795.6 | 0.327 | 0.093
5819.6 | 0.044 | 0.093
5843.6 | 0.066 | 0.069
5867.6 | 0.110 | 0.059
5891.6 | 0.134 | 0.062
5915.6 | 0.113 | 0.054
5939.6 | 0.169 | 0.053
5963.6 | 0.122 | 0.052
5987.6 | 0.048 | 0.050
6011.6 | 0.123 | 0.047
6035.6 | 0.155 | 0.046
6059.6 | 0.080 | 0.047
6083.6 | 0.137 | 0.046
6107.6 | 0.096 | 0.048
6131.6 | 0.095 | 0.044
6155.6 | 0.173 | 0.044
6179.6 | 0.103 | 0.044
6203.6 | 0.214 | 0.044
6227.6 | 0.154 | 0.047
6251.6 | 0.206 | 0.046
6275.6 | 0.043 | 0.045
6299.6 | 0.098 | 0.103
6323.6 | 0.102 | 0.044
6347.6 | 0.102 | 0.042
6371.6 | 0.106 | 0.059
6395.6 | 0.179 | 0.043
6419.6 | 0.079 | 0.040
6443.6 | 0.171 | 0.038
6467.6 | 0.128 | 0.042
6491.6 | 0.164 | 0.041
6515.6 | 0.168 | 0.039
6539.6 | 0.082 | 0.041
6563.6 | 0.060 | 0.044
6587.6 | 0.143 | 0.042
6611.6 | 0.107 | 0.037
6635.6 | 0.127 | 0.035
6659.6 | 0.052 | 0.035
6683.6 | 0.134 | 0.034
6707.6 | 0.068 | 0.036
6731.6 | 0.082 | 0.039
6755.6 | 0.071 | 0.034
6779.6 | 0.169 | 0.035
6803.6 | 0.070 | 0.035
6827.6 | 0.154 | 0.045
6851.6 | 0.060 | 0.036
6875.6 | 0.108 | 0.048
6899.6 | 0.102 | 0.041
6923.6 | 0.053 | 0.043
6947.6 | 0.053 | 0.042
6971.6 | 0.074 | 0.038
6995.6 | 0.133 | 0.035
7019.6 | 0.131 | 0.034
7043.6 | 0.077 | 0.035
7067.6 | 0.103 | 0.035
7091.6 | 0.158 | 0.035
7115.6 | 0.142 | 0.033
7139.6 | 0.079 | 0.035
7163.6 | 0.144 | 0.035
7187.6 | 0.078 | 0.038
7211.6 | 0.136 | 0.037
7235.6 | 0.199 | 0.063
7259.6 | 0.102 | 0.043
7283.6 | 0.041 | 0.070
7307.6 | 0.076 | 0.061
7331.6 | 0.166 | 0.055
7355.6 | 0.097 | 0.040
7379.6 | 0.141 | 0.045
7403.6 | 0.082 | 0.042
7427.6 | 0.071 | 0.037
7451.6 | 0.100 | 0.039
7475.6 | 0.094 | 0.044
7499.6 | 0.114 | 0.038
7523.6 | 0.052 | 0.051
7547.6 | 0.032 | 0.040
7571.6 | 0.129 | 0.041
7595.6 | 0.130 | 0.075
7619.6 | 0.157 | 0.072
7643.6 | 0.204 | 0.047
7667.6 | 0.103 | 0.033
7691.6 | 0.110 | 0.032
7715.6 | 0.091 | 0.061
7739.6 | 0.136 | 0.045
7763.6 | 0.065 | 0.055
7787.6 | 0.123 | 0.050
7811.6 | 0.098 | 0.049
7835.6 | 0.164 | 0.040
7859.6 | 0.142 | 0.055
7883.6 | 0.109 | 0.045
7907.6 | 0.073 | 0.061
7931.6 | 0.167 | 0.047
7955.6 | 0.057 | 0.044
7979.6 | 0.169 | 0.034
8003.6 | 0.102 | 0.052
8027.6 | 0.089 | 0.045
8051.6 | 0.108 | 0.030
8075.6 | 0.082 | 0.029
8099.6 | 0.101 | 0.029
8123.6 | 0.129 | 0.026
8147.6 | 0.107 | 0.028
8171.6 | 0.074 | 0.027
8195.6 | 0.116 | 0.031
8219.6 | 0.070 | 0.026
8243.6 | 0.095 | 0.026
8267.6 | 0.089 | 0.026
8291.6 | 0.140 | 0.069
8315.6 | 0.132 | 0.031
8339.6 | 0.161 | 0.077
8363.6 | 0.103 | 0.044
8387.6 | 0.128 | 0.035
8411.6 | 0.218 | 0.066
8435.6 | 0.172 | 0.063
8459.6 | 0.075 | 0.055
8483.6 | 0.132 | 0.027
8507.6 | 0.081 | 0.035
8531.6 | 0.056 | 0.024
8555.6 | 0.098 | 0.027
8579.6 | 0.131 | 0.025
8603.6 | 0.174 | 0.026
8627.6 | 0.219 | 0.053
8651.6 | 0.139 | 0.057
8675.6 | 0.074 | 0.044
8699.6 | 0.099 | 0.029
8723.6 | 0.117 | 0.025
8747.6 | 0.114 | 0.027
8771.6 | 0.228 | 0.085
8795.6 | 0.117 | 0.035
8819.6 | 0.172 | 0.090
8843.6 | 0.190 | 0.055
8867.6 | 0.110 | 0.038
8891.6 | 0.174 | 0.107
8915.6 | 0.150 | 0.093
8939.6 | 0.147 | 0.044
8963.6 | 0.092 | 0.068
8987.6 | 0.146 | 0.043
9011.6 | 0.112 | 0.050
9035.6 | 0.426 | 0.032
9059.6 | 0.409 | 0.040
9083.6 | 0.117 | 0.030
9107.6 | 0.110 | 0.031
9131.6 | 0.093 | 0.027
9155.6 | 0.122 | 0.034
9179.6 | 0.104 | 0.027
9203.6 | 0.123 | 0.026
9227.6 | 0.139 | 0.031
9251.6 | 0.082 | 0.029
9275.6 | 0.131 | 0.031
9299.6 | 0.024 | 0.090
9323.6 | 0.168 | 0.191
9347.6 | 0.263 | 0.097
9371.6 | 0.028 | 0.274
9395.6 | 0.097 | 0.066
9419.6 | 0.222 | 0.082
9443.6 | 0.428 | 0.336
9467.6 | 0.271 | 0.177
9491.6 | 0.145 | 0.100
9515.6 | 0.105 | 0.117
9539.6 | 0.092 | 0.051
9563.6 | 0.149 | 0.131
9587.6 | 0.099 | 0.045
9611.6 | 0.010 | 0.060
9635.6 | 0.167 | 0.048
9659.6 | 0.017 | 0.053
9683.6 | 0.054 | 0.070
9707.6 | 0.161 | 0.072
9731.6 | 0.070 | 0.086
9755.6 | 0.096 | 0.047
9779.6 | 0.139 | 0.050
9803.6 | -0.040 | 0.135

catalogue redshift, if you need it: 1.43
